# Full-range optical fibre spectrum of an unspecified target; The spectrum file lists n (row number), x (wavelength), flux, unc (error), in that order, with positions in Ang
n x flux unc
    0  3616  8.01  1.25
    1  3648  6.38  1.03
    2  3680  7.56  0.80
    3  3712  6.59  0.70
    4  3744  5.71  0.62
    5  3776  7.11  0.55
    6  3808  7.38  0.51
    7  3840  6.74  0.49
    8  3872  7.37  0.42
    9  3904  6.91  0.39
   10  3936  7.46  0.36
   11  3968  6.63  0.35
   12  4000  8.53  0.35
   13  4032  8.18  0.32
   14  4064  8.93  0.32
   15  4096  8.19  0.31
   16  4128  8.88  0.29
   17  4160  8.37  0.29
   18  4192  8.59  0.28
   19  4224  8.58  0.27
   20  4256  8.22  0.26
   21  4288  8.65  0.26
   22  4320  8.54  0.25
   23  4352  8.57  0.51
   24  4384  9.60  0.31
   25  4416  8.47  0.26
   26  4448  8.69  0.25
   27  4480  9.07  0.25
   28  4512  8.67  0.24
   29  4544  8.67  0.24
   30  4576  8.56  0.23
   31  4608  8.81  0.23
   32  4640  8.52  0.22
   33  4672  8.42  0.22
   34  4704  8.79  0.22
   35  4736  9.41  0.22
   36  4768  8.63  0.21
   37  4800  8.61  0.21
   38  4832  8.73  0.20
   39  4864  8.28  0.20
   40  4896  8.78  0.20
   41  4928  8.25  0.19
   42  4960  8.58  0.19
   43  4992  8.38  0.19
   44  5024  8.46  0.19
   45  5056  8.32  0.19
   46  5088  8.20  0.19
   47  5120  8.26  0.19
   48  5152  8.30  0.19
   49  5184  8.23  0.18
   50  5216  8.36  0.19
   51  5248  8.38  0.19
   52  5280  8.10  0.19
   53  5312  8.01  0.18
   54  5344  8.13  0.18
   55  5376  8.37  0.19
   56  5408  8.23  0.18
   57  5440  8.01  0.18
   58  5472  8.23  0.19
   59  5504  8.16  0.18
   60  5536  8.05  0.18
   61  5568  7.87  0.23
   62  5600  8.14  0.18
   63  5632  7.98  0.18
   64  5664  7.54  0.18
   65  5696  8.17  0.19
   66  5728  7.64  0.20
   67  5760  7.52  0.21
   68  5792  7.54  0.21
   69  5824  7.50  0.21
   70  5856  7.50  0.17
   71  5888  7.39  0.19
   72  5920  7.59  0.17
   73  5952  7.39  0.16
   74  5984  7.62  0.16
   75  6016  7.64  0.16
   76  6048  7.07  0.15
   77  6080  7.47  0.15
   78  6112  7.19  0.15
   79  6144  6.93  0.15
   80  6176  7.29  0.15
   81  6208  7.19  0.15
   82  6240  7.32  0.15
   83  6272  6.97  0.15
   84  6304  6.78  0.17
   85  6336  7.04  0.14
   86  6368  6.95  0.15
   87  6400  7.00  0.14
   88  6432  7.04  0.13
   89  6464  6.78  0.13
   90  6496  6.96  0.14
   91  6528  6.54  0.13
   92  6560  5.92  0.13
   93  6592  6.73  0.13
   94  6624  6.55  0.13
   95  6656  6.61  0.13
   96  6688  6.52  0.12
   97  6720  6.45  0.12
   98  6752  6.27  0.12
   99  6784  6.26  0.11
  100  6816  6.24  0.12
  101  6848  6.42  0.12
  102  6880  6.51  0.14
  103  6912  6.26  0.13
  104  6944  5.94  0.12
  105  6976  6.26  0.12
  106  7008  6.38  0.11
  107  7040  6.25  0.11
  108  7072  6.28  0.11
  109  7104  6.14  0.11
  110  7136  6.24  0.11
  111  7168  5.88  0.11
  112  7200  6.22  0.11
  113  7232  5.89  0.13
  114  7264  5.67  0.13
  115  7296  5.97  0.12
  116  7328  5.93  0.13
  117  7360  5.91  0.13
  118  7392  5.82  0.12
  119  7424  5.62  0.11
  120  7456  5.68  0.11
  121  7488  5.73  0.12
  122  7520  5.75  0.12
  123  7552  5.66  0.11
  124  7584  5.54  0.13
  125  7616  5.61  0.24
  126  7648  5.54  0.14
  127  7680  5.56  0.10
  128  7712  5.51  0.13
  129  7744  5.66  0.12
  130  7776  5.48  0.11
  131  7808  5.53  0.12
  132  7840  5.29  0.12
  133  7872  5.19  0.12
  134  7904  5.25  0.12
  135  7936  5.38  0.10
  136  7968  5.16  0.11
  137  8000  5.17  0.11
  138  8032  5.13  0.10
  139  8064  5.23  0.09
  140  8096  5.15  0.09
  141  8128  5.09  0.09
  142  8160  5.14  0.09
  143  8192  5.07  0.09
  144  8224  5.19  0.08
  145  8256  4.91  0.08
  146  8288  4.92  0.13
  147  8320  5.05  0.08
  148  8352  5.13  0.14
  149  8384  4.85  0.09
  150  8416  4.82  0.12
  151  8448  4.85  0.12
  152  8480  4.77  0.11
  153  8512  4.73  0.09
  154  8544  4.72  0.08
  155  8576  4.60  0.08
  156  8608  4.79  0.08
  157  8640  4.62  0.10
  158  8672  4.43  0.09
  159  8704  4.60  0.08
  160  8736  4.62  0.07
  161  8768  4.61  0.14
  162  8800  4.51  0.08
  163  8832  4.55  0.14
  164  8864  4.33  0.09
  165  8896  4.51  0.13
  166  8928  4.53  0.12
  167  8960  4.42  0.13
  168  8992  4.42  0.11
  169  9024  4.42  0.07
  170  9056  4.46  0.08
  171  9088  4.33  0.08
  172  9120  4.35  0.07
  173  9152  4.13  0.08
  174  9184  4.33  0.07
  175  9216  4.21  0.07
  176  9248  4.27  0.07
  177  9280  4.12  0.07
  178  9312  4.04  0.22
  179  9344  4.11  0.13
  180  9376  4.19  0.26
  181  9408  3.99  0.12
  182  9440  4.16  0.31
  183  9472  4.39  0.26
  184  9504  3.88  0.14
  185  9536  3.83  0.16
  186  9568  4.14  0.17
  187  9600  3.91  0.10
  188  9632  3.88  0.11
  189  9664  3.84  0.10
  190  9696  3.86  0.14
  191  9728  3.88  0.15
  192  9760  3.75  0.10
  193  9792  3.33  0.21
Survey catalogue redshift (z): 0.000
